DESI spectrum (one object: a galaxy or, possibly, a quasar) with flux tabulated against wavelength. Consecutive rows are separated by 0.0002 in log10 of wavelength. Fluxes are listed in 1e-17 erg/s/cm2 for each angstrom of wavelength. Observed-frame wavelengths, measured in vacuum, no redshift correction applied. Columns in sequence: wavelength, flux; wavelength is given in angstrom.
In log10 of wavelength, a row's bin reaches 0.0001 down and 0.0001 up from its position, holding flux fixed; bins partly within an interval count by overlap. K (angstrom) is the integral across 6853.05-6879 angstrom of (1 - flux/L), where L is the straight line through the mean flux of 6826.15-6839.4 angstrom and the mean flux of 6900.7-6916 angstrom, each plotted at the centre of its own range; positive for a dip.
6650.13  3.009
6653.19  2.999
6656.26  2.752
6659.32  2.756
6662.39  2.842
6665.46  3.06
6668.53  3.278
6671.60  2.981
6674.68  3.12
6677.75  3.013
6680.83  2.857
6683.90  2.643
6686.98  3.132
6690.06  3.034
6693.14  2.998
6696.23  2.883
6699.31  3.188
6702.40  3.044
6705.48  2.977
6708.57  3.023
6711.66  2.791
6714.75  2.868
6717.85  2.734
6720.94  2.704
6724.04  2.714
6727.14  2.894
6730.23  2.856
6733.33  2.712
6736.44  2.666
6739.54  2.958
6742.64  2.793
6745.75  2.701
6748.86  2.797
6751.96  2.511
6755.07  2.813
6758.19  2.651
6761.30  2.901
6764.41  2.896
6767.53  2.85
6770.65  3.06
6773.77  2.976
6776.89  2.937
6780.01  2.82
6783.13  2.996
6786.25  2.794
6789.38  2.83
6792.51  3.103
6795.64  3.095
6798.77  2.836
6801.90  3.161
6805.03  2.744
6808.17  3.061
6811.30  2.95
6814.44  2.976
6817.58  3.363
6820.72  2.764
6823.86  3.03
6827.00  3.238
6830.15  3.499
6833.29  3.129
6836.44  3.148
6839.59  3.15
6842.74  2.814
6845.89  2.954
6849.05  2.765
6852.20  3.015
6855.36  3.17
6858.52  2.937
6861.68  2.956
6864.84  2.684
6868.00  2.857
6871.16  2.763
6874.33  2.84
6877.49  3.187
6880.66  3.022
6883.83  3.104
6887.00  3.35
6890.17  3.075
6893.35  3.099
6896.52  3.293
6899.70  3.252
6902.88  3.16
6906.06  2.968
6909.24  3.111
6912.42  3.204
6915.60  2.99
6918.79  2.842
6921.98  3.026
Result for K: 2.08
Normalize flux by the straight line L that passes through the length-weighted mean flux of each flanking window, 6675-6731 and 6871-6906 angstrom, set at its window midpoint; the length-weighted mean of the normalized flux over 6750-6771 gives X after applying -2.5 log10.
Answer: 0.07 mag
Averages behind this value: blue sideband 2.91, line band 2.8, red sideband 3.11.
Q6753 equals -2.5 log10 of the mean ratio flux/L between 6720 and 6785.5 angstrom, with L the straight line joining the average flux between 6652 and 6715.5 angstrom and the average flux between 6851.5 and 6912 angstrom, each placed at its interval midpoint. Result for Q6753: 0.06 mag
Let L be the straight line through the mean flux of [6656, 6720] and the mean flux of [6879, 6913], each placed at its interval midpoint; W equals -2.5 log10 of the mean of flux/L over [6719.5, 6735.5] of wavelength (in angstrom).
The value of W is 0.08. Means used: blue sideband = 2.95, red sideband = 3.15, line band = 2.77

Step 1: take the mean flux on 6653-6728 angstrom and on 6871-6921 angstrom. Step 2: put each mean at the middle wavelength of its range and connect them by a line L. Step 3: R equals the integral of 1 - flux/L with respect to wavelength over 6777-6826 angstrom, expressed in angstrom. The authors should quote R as 0.72 angstrom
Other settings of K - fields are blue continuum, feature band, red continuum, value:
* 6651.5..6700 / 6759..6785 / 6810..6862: 0.9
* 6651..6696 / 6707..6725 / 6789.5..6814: 1.0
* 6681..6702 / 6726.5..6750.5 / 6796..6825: 1.5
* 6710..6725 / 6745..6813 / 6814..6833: 2.4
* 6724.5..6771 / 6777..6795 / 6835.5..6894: -0.4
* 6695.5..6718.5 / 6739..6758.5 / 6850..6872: 1.3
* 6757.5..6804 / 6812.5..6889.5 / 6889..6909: 0.6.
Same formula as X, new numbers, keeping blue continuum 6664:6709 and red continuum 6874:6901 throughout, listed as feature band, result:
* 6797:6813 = 0.05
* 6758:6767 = 0.08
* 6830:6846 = 0.01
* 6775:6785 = 0.06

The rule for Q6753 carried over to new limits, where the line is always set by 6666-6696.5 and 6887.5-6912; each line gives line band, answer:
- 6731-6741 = 0.10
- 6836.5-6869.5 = 0.06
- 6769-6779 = 0.03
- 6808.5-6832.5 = -0.01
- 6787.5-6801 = 0.04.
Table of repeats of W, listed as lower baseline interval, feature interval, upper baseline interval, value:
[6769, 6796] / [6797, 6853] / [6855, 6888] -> -0.026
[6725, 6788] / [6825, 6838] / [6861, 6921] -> -0.105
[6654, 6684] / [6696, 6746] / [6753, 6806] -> 0.027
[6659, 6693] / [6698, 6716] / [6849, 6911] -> 0.004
